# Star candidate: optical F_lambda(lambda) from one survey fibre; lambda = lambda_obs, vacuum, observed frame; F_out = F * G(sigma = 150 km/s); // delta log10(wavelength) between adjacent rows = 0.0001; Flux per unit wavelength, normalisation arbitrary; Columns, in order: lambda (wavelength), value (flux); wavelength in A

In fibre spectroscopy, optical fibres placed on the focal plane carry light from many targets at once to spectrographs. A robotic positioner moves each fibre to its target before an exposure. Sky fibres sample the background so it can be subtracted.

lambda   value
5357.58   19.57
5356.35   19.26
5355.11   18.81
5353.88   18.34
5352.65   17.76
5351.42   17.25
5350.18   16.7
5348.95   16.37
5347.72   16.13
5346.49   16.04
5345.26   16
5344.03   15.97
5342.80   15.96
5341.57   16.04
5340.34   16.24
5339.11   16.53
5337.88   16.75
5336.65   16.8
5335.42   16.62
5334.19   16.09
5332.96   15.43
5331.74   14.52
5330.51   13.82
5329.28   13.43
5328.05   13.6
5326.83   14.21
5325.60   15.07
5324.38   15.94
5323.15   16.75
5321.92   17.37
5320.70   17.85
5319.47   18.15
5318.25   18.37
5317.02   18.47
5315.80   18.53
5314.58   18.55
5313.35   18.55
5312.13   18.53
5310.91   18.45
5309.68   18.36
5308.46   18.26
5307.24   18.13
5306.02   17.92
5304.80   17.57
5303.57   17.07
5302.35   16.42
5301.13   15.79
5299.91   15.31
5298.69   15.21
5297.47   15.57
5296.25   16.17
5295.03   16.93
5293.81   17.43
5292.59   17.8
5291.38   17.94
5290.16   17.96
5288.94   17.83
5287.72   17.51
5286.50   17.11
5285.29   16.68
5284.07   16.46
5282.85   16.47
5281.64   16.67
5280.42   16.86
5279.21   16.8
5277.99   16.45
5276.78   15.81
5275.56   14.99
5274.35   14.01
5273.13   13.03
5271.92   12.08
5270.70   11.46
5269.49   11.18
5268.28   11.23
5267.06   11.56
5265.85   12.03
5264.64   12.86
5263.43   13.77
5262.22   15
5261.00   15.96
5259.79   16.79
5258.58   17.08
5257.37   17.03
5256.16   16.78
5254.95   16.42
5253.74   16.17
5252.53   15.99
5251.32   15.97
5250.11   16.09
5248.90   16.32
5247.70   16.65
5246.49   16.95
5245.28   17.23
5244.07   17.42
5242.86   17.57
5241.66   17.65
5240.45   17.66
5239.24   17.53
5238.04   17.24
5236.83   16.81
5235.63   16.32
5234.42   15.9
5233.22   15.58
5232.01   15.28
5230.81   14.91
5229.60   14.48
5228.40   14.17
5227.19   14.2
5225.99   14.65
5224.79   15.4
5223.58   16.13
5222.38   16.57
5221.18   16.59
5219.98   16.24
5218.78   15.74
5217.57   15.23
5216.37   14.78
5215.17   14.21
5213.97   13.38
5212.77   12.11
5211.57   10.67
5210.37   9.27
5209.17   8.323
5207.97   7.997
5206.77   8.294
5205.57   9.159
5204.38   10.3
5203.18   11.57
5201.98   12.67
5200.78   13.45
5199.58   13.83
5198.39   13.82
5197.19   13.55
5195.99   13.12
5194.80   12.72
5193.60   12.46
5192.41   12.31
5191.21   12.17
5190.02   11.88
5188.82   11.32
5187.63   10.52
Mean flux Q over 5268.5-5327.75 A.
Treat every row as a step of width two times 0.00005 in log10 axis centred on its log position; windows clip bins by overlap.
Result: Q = 16.5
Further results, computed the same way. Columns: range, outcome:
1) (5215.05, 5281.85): 15.5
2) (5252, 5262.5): 16.4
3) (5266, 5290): 15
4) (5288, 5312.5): 17.2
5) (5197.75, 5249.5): 14.4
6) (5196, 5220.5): 12.2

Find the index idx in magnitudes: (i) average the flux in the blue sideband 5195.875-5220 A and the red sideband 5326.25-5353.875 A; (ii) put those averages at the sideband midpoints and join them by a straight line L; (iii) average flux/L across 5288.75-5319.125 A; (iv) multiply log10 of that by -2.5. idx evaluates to -0.18 mag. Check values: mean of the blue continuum 12.2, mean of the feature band 17.5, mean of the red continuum 15.9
